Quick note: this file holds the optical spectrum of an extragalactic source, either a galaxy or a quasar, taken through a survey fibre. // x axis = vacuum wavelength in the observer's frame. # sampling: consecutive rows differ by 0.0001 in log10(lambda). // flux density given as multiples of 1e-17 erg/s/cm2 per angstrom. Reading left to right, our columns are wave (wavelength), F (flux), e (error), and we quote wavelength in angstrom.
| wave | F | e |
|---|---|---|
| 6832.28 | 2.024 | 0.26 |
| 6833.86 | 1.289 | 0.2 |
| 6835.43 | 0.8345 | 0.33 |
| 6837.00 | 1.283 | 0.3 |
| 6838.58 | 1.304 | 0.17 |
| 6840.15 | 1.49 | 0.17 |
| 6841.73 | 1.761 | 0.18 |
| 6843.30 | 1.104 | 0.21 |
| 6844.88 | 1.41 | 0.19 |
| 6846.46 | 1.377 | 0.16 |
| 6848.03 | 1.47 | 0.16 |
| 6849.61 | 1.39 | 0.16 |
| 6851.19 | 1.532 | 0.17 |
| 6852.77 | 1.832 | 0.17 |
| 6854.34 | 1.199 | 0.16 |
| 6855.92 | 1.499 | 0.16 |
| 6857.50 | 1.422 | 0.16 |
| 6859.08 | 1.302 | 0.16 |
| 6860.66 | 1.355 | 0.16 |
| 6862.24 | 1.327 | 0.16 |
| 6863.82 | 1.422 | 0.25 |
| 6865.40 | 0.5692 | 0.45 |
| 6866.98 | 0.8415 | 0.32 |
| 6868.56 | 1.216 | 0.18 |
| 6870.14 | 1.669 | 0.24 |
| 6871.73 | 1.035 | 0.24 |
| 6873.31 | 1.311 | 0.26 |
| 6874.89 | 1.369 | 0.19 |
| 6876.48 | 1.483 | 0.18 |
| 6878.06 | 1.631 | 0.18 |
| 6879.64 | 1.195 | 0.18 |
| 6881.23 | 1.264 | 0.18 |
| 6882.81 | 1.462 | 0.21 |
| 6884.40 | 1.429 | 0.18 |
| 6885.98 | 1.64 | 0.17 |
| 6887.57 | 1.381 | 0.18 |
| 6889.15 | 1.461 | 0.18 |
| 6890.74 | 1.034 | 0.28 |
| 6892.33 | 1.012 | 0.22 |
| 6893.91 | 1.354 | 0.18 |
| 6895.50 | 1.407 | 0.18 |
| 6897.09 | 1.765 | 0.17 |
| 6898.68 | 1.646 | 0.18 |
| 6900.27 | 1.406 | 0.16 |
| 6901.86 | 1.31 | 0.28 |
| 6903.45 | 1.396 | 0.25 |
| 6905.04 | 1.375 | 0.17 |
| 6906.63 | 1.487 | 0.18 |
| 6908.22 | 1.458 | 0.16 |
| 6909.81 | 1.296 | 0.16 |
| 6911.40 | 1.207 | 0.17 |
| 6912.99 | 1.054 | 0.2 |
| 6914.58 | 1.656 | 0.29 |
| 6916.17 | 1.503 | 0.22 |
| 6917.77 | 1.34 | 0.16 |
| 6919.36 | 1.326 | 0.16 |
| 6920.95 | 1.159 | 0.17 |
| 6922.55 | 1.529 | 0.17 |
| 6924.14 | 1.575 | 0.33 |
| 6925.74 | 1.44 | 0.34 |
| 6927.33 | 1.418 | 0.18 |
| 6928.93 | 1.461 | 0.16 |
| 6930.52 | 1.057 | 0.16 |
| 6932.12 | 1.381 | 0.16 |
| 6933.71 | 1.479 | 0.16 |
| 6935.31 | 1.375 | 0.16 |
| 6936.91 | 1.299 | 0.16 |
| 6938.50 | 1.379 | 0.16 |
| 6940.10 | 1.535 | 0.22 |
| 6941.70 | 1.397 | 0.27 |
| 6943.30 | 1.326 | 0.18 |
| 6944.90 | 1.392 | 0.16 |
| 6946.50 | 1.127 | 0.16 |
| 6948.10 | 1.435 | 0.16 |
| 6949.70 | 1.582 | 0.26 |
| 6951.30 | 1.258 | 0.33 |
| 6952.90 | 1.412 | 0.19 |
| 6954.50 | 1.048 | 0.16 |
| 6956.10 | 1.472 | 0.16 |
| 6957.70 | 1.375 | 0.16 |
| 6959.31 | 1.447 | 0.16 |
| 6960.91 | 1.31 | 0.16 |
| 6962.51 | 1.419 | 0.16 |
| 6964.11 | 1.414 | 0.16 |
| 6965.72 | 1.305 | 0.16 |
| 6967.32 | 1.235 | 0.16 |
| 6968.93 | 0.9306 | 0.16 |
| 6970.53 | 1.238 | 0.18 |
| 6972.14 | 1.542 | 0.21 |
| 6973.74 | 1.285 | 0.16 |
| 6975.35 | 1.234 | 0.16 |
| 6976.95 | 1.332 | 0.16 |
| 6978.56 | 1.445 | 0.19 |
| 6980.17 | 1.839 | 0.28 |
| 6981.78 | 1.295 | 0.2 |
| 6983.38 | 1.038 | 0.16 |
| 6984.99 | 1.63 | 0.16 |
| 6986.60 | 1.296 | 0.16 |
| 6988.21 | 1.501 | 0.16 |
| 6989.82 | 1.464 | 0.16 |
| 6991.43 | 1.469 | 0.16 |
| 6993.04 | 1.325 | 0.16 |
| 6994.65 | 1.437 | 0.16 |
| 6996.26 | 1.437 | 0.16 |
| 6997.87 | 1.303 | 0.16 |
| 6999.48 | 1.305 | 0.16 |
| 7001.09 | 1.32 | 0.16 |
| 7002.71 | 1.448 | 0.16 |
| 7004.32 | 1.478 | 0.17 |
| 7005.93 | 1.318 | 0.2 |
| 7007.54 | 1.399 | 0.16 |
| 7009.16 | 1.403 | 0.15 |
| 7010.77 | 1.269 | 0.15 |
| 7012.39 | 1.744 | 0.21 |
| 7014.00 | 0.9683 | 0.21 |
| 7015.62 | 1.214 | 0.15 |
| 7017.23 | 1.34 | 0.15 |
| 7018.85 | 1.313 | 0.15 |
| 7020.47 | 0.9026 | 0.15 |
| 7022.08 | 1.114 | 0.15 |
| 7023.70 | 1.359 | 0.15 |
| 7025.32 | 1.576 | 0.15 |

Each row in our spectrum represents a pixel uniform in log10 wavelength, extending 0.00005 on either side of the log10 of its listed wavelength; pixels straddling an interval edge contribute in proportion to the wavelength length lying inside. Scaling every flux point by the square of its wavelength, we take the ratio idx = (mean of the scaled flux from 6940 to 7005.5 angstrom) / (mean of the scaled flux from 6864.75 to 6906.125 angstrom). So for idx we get 1.0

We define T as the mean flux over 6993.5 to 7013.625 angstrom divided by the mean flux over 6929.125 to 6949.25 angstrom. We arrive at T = 1.0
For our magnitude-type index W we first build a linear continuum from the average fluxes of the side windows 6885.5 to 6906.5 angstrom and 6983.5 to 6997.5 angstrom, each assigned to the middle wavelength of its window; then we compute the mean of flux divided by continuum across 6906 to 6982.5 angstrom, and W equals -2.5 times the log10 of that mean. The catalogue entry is 0.03 mag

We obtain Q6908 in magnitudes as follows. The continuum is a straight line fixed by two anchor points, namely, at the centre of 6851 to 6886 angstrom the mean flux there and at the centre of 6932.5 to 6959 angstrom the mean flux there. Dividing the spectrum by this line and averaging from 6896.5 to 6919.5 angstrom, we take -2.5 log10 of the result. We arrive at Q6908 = -0.047 mag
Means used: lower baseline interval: 1.34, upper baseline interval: 1.37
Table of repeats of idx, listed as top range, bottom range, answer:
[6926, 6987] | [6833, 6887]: 1.04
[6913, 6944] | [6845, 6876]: 1.07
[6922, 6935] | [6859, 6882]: 1.14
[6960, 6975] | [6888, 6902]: 0.96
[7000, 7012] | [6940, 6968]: 1.04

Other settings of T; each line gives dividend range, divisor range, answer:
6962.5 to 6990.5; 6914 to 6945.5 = 0.97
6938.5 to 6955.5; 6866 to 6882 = 1.05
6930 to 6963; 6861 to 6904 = 1.02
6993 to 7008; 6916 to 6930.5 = 0.99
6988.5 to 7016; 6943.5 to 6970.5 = 1.04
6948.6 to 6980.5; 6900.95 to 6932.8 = 0.98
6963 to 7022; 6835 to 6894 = 1.00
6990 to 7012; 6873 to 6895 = 1.02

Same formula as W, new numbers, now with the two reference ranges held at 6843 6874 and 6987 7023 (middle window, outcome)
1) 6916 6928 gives -0.063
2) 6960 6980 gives 0.007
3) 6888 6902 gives -0.046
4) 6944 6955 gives 0.001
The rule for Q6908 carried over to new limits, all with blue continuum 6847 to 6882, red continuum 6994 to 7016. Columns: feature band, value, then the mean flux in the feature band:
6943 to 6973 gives 0.018 mag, 1.33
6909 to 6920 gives 0.002 mag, 1.34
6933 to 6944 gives -0.039 mag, 1.4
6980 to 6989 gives -0.036 mag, 1.4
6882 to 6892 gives -0.036 mag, 1.38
